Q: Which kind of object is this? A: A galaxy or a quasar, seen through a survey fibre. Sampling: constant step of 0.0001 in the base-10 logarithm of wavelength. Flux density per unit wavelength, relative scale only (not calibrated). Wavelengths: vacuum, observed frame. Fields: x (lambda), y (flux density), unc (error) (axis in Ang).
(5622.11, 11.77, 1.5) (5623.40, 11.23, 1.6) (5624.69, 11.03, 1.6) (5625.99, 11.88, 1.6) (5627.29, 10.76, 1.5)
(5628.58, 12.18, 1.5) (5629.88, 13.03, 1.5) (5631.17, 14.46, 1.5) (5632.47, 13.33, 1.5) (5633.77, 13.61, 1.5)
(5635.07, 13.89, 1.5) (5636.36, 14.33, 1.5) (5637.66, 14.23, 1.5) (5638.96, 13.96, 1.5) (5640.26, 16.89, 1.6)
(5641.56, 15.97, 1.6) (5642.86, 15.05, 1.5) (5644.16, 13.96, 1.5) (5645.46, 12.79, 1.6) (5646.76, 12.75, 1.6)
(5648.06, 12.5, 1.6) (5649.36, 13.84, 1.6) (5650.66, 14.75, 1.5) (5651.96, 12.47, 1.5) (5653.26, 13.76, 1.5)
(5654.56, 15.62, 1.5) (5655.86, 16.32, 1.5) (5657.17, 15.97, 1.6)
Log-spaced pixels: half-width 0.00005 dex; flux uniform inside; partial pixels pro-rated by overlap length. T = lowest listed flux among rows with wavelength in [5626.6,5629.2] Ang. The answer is 10.76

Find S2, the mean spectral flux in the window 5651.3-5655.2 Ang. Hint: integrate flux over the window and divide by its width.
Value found 14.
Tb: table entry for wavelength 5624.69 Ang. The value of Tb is 11.03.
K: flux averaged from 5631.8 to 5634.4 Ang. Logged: 13.4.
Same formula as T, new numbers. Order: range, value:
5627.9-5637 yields 12.18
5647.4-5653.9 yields 12.47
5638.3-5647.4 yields 12.75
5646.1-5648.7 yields 12.5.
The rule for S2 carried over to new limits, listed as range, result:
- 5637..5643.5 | 15.2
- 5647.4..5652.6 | 13.4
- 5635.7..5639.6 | 14.2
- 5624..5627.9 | 11.2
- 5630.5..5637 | 13.9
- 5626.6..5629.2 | 11.5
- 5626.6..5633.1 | 12.7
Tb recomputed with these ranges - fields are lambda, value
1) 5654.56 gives 15.62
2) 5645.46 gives 12.79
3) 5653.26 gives 13.76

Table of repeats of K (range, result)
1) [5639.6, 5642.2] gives 16.4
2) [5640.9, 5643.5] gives 15.5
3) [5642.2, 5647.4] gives 13.6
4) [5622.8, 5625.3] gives 11.2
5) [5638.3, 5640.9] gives 15.4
